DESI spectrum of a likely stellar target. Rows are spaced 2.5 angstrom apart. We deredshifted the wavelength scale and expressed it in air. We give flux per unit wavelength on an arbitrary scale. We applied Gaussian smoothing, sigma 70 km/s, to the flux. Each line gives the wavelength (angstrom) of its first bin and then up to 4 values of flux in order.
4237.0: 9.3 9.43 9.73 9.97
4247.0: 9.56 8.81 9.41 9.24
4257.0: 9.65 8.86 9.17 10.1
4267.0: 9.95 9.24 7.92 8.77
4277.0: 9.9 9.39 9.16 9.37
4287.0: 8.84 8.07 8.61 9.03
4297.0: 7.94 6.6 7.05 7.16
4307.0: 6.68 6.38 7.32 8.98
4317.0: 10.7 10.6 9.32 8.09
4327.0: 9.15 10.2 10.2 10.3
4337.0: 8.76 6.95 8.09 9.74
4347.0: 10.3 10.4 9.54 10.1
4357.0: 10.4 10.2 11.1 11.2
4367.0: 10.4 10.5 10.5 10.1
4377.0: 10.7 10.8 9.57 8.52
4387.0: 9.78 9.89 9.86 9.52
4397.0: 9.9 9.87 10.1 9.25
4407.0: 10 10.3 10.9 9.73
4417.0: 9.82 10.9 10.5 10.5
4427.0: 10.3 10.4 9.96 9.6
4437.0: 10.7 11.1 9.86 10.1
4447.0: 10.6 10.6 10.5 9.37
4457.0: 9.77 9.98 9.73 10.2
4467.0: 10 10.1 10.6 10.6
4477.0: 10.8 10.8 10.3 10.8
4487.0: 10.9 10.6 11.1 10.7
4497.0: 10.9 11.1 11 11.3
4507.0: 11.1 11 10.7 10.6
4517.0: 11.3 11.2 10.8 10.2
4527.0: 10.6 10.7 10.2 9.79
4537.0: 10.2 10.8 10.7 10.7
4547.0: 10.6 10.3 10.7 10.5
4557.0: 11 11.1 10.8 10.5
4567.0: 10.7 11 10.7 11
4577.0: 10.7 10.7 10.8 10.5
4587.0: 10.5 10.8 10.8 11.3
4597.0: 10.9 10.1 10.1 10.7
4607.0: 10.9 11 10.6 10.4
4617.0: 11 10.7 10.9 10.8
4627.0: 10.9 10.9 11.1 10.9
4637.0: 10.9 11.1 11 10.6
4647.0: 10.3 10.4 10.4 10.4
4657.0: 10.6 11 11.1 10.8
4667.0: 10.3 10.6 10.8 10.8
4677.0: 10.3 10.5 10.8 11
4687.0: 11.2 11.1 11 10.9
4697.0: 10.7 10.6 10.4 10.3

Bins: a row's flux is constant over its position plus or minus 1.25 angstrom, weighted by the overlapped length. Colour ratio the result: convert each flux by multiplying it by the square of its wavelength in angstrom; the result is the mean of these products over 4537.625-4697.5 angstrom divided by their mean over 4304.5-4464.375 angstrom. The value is 1.21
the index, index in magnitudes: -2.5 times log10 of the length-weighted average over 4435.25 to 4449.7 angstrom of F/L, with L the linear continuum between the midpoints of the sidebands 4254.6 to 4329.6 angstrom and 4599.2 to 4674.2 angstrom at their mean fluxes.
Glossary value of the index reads -0.09 mag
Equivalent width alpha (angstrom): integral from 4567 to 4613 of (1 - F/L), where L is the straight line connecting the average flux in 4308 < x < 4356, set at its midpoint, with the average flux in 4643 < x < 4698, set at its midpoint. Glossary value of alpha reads -1.7 angstrom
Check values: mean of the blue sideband 9.21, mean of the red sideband 10.7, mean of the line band 10.7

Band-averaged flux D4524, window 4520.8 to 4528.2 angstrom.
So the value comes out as 10.5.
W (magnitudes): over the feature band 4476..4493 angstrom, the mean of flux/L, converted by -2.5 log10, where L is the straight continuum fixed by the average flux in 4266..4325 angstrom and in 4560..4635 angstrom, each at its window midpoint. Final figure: -0.09 mag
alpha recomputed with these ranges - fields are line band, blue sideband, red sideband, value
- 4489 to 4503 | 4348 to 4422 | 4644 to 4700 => -0.75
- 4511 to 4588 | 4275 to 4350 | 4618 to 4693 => -3.91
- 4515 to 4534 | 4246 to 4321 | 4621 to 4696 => -1.17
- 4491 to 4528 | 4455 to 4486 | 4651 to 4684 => -1.95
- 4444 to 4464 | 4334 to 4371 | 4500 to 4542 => 0.57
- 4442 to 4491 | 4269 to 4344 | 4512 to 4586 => -1.72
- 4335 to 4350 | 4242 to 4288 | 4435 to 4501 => 1.09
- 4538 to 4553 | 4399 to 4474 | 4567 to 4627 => -0.09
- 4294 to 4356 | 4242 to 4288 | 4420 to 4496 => 5.54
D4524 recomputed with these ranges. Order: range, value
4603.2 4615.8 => 10.7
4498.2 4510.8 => 11.1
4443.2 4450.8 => 10.4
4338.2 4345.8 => 8.28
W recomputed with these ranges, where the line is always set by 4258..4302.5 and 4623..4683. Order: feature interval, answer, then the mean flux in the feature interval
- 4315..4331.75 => -0.08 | 9.68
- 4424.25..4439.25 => -0.08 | 10.3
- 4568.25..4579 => -0.05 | 10.8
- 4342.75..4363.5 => -0.11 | 10.2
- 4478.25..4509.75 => -0.10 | 10.9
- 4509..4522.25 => -0.10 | 10.9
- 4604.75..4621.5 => -0.03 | 10.8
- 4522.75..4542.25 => -0.03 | 10.4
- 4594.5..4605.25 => -0.01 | 10.5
